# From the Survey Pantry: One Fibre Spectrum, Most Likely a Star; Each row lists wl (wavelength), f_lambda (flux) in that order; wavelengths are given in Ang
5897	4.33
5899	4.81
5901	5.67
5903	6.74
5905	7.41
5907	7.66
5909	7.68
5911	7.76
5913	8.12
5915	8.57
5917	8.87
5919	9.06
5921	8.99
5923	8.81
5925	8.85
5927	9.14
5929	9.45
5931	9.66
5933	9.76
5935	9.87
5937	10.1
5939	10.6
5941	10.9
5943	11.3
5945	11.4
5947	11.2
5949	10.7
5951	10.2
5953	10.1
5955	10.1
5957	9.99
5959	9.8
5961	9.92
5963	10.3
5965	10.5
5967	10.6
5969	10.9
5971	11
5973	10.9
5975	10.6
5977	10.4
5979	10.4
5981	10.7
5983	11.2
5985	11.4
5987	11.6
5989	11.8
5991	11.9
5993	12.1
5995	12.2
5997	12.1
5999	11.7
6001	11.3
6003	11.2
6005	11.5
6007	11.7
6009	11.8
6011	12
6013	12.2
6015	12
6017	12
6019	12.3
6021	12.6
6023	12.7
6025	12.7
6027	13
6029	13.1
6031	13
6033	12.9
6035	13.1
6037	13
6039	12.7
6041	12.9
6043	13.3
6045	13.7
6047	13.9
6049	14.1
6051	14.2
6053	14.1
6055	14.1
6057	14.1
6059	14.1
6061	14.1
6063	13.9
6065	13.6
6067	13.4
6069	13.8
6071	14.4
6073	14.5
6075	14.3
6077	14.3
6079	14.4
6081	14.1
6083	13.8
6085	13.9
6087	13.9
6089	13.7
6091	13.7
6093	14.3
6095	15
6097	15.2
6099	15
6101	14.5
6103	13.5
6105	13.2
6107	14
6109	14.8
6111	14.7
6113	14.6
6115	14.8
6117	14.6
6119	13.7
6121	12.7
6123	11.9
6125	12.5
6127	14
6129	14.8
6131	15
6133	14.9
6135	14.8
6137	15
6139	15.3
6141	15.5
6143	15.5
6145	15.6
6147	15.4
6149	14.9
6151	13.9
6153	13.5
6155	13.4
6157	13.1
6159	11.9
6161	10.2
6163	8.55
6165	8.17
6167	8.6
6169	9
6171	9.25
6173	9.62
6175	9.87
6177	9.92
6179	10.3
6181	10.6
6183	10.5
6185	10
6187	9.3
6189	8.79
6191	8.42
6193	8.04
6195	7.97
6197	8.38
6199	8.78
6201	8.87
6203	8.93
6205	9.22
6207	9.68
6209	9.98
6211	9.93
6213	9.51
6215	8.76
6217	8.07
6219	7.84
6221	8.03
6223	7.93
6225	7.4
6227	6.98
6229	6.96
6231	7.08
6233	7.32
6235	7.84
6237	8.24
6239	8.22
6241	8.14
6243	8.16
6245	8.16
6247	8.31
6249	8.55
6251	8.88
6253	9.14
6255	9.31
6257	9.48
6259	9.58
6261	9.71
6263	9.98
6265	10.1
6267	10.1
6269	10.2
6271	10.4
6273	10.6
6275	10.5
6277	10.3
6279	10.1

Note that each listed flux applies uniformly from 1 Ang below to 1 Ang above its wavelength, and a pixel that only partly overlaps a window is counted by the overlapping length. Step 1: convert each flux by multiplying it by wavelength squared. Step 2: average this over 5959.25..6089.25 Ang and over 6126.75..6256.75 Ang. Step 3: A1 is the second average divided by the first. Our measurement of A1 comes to 0.86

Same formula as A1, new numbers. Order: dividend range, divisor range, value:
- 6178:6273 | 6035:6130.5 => 0.67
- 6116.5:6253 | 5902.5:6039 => 1.04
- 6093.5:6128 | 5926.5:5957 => 1.44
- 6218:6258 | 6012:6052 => 0.67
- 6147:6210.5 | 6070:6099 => 0.73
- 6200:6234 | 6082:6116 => 0.61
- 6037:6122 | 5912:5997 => 1.41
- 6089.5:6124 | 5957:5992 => 1.37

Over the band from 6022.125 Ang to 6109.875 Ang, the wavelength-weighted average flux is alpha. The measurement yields 13.8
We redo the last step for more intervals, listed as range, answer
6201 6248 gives 8.3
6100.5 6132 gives 13.9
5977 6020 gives 11.6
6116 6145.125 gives 14.4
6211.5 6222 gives 8.51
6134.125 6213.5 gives 11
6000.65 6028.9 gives 12.1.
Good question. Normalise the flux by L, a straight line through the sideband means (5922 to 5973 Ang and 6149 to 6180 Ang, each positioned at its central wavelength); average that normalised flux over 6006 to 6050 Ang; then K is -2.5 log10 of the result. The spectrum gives -0.220 mag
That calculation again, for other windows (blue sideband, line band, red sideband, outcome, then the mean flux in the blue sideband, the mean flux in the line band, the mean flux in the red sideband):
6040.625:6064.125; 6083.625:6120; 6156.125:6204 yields -0.17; 13.9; 14.3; 9.45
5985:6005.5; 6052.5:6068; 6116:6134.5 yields -0.09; 11.7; 13.9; 13.8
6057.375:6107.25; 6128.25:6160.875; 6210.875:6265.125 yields -0.21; 14.1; 14.4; 8.44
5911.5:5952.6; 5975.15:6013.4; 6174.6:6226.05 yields -0.20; 9.76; 11.5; 9.03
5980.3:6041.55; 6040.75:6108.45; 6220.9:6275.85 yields -0.24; 12.1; 14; 8.77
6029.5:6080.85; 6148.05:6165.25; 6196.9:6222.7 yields -0.14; 13.8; 12.1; 8.91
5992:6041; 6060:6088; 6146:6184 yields -0.19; 12.3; 14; 11.1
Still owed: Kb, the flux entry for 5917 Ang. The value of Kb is 8.87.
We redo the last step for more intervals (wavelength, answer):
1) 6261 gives 9.71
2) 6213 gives 9.51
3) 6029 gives 13.1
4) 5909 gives 7.68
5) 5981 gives 10.7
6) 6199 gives 8.78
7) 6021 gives 12.6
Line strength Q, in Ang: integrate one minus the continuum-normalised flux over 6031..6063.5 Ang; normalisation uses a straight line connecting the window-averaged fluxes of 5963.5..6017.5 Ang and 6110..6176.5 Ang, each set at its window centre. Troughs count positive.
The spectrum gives -4.4 Ang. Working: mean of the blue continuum 11.4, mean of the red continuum 13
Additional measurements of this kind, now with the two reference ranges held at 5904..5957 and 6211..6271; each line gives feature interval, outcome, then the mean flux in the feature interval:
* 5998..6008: -2.4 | 11.5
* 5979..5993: -3.1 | 11.4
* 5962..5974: -1.7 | 10.7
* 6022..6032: -4.0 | 12.9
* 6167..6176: -0.6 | 9.34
